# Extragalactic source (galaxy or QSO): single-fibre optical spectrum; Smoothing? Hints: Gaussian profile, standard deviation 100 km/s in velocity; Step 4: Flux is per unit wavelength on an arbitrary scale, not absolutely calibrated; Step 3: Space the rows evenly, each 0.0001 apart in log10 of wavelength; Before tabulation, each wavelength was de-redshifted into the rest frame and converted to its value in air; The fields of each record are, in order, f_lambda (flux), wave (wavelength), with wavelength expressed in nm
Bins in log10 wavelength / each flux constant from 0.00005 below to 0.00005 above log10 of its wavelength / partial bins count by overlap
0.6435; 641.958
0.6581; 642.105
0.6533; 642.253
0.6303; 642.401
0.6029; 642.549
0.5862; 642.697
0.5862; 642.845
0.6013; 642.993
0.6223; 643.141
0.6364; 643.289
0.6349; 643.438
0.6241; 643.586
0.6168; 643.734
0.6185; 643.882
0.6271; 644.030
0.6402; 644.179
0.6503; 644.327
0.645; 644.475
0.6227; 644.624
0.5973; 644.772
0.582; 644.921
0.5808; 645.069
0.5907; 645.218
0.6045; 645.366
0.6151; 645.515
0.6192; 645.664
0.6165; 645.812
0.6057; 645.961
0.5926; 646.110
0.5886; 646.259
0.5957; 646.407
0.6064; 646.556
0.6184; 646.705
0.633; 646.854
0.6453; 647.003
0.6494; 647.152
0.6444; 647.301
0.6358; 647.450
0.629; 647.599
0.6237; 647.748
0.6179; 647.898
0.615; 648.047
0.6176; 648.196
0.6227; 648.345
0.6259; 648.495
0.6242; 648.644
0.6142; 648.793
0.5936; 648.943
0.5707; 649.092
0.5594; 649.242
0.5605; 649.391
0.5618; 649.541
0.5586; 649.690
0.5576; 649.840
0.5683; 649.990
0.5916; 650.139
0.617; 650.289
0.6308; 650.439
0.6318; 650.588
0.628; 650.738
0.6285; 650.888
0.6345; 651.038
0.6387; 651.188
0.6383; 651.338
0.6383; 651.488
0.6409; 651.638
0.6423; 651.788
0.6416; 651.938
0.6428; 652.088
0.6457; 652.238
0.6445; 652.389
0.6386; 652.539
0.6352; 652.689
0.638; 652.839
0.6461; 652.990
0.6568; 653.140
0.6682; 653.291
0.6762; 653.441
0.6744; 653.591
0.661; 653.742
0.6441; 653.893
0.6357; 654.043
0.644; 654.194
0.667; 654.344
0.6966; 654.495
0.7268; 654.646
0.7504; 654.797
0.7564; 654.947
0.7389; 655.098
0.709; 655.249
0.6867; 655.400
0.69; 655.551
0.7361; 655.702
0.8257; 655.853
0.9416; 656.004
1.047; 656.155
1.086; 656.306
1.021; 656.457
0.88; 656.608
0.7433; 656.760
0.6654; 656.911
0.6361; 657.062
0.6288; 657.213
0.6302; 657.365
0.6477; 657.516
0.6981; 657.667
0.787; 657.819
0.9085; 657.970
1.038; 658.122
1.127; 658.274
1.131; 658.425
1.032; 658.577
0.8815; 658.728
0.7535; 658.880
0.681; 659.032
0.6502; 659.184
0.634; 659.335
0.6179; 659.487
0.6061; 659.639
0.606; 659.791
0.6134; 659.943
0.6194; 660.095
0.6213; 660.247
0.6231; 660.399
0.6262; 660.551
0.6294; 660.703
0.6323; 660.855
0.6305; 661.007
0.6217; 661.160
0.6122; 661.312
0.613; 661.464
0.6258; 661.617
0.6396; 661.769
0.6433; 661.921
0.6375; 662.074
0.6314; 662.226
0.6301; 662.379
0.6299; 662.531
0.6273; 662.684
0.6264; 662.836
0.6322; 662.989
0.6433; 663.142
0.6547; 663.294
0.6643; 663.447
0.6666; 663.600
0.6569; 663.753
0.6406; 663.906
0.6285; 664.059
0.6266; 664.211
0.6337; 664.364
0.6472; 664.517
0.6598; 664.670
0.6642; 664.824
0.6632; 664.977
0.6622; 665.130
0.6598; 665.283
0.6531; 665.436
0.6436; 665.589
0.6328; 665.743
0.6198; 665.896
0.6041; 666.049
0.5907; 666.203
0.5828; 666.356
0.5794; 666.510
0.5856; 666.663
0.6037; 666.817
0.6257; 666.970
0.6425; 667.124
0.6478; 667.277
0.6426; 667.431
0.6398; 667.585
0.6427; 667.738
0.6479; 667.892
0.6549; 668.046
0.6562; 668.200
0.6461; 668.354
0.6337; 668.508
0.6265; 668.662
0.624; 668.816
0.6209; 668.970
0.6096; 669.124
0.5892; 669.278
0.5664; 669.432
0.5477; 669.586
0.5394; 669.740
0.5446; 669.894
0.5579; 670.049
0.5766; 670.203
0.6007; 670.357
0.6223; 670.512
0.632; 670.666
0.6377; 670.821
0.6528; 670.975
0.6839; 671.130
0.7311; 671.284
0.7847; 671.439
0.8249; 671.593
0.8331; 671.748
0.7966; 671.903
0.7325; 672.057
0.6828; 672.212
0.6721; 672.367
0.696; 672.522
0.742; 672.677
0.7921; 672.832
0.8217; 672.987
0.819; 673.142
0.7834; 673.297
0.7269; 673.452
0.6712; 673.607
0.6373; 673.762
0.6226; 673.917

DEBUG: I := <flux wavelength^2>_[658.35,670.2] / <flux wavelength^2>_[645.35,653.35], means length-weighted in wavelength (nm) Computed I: 1.09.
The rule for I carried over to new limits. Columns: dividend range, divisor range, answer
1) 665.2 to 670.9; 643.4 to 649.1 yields 1.06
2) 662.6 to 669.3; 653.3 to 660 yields 0.85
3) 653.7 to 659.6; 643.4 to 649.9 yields 1.32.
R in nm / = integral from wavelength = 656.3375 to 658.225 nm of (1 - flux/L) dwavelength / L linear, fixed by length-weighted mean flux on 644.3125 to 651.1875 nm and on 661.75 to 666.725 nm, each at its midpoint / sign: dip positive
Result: -0.49 nm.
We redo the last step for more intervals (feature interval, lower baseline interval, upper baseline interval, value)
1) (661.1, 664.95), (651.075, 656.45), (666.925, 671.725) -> 0.15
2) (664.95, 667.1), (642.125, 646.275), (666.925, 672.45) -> 0.08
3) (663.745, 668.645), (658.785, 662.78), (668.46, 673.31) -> 0.15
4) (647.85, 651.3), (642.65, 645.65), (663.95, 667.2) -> 0.08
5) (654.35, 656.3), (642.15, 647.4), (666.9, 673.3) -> -0.44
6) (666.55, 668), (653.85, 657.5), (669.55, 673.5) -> 0.17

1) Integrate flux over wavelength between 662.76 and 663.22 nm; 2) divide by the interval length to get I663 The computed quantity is 0.635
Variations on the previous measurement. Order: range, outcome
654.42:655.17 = 0.734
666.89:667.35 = 0.639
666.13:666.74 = 0.585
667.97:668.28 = 0.655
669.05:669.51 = 0.589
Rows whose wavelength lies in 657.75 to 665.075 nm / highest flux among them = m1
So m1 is 1.131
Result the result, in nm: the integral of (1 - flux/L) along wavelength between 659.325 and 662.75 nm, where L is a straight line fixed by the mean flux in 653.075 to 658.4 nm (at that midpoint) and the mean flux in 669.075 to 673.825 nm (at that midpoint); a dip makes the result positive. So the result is 0.528 nm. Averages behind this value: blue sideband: 0.768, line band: 0.625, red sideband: 0.682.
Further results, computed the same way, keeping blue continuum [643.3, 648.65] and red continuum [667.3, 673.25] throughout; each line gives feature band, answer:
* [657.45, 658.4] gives -0.36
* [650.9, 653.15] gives -0.04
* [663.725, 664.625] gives 0.02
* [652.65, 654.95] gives -0.13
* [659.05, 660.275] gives 0.04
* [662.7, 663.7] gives 0.01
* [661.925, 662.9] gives 0.03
